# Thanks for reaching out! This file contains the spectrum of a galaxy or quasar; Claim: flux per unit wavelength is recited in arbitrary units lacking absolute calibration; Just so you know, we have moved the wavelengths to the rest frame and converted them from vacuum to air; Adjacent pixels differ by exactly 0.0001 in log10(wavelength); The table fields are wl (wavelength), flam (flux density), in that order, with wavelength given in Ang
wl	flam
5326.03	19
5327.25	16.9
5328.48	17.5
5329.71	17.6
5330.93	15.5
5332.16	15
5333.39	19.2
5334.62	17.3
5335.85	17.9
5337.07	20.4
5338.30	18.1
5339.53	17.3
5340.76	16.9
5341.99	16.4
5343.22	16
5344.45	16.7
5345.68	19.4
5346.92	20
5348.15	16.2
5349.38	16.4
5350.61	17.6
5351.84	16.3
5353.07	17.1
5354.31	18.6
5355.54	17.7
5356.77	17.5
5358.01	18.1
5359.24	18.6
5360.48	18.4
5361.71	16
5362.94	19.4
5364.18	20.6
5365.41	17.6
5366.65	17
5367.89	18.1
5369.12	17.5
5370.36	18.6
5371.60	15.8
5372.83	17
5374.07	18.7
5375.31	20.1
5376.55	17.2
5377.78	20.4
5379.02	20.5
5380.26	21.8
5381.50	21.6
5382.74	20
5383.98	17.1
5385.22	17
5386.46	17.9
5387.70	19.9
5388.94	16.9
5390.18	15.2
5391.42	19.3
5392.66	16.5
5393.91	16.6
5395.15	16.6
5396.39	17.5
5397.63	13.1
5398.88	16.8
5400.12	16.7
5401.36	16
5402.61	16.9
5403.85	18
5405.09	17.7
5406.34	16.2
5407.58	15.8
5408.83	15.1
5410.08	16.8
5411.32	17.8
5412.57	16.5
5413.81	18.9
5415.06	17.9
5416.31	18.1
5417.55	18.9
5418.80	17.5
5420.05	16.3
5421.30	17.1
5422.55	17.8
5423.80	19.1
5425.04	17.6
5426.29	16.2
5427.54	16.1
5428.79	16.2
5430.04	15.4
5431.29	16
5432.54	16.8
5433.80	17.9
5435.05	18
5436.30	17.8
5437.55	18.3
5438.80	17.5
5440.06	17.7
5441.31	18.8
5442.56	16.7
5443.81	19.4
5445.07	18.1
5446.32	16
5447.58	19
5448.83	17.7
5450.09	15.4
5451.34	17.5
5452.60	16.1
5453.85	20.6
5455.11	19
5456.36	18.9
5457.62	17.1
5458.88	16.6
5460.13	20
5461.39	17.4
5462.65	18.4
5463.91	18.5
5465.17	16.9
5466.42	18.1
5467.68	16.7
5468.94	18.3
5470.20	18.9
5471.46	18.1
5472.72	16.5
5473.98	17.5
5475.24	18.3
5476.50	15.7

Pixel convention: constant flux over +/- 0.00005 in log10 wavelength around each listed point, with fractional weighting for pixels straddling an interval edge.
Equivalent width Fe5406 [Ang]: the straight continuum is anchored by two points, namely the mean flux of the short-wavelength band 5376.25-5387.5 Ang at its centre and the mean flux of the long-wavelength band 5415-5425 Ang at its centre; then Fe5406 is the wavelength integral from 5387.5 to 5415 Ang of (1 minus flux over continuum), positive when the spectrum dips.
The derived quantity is 2.6 Ang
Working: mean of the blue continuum 19.4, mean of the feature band 16.8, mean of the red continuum 17.8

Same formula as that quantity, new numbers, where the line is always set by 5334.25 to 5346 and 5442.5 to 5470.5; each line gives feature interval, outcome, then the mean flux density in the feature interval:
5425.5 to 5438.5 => 0.7 Ang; 16.9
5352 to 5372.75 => -0.2 Ang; 17.9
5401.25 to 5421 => 0.7 Ang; 17.2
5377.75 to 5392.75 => -0.9 Ang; 18.8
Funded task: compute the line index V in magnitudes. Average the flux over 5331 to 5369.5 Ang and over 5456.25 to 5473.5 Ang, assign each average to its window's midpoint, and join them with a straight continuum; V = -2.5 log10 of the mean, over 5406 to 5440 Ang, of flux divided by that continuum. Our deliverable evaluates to 0.04 mag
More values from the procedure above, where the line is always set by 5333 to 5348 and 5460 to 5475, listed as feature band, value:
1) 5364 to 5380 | -0.031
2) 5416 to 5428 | 0.025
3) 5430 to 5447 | 0.022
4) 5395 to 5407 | 0.084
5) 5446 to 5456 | 0.008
